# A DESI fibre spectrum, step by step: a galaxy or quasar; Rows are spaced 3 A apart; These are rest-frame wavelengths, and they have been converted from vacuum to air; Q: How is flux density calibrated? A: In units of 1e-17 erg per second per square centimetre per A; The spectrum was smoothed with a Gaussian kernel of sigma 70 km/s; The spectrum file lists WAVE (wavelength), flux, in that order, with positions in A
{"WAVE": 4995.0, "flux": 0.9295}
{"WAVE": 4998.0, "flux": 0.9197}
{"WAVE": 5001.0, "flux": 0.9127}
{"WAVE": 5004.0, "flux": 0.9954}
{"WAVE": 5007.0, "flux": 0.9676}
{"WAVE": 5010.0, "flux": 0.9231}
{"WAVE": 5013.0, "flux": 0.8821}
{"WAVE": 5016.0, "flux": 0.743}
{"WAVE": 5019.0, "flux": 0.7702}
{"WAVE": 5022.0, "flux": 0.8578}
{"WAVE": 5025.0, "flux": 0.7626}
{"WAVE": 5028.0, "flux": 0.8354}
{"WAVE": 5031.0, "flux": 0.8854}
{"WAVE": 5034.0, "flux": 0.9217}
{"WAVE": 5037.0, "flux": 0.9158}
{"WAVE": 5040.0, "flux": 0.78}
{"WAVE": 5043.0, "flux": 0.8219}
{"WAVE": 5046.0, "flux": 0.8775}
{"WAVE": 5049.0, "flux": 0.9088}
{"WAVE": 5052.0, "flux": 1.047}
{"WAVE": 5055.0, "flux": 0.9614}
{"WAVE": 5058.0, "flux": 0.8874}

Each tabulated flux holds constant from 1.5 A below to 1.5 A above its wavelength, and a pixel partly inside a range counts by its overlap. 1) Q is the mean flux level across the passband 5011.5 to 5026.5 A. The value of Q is 0.803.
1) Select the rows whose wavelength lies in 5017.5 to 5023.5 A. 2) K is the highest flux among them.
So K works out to 0.8578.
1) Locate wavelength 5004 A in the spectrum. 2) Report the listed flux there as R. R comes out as 0.9954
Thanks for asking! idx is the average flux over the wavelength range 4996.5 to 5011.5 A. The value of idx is 0.944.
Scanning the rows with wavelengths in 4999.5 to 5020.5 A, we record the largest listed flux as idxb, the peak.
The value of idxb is 0.9954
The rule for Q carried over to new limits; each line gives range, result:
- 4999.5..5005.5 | 0.954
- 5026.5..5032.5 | 0.86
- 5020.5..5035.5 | 0.853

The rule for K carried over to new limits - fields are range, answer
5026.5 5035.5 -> 0.9217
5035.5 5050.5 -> 0.9158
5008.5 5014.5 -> 0.9231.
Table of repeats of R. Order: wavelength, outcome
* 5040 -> 0.78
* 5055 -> 0.9614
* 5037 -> 0.9158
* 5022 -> 0.8578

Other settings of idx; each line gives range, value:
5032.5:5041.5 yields 0.872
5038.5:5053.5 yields 0.887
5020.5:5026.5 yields 0.81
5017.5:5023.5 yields 0.814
